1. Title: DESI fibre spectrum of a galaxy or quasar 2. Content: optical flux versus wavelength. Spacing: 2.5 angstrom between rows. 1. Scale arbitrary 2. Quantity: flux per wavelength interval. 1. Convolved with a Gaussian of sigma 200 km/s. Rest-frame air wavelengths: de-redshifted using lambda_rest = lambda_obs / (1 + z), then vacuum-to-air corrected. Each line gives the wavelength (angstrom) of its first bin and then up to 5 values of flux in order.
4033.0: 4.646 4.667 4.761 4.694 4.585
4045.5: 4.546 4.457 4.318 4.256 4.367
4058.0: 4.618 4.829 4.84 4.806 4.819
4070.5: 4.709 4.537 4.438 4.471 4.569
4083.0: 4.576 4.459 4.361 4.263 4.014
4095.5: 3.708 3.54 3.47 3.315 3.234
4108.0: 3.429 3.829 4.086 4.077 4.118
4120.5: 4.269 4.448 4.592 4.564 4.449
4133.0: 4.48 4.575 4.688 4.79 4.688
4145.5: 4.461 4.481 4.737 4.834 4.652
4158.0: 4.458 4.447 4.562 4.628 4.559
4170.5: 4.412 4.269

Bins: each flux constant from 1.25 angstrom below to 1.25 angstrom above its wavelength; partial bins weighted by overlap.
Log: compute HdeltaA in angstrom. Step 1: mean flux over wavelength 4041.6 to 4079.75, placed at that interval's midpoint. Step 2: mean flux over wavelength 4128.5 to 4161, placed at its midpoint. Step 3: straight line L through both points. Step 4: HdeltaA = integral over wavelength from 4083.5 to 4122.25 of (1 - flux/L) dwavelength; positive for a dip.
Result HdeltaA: 5.8 angstrom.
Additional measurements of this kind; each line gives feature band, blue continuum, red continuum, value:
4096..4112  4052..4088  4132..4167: 3.85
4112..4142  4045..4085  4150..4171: 0.98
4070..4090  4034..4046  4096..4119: -2.08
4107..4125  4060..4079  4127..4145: 2.16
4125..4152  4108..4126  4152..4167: -1.42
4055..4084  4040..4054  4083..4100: -2.53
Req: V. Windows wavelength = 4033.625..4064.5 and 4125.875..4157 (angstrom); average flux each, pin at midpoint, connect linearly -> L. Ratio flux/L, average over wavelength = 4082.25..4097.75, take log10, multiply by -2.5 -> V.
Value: 0.10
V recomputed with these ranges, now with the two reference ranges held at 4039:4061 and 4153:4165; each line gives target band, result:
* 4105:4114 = 0.23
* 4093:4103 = 0.25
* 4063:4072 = -0.06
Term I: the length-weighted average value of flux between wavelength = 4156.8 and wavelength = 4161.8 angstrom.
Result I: 4.45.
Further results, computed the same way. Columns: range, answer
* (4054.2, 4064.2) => 4.66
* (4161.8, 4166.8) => 4.59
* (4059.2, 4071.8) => 4.8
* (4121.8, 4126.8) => 4.52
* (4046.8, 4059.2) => 4.4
